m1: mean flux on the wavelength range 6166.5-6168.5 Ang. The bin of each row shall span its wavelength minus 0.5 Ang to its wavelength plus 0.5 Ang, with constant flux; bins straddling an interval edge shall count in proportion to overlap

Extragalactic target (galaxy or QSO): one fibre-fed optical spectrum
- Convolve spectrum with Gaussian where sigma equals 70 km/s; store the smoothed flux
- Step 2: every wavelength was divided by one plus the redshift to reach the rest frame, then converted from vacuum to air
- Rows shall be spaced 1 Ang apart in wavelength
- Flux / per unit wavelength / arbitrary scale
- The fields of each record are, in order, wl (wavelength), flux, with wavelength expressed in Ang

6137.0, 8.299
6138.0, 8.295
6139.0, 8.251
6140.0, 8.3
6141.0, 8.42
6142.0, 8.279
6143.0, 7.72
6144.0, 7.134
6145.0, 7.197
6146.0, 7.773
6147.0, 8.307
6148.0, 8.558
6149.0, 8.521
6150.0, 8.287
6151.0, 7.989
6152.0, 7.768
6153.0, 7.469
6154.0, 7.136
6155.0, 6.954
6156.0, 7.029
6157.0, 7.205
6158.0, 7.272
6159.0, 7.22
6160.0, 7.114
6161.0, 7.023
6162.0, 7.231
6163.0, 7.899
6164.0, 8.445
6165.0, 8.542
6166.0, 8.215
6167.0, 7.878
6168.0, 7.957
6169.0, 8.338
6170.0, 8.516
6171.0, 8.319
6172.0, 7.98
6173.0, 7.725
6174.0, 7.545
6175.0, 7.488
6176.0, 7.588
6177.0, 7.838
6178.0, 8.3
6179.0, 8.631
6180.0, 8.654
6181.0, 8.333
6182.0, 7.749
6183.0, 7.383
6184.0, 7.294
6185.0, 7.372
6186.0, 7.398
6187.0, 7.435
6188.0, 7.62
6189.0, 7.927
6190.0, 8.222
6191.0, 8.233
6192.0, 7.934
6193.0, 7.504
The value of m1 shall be 7.92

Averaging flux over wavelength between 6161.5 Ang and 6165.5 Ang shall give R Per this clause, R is 8.03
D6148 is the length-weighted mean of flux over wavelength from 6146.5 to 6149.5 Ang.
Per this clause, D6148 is 8.46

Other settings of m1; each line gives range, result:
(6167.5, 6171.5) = 8.28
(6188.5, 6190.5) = 8.07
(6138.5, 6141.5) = 8.32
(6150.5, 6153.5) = 7.74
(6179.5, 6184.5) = 7.88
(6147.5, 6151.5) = 8.34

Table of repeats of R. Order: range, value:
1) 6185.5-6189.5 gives 7.59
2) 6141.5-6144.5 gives 7.71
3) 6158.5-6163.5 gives 7.3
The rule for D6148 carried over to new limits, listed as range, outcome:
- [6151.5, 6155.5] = 7.33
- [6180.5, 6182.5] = 8.04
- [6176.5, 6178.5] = 8.07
